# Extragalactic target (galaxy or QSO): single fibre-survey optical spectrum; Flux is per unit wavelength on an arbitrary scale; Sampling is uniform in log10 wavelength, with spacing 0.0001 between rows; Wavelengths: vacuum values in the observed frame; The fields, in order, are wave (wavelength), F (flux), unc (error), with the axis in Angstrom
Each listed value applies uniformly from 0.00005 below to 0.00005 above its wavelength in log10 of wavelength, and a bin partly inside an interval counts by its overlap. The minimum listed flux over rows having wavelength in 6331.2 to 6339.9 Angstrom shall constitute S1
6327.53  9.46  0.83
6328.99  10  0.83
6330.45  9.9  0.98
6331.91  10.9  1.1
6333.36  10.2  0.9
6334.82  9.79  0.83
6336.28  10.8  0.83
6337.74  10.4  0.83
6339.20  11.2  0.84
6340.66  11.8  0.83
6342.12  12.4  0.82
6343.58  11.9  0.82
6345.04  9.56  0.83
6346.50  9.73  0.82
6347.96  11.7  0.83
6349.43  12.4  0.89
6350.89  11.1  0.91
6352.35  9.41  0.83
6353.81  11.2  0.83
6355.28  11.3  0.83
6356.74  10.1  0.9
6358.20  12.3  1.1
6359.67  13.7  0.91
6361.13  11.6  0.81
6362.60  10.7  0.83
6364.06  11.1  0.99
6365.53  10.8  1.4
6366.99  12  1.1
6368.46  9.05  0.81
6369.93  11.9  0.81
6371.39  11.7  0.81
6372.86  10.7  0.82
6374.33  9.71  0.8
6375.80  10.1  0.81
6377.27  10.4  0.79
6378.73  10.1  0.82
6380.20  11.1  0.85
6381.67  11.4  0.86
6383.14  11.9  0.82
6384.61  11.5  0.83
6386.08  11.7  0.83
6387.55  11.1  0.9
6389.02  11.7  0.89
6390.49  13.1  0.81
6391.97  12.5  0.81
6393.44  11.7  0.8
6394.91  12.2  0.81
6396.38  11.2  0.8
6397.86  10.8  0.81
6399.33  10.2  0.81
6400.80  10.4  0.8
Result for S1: 9.79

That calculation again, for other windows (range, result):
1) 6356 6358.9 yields 10.1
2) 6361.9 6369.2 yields 9.05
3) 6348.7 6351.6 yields 11.1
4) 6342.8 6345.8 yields 9.56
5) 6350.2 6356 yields 9.41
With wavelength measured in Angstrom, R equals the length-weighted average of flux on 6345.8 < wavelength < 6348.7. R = 10.7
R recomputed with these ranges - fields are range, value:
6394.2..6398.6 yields 11.4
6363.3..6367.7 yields 11.3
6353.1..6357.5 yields 10.9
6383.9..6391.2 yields 11.8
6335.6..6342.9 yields 11.3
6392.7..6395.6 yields 12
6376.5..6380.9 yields 10.5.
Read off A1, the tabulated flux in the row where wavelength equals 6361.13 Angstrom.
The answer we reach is 11.6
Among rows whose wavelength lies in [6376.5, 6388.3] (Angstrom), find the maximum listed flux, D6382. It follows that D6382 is 11.9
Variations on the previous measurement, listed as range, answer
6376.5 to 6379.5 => 10.4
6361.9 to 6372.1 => 12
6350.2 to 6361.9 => 13.7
